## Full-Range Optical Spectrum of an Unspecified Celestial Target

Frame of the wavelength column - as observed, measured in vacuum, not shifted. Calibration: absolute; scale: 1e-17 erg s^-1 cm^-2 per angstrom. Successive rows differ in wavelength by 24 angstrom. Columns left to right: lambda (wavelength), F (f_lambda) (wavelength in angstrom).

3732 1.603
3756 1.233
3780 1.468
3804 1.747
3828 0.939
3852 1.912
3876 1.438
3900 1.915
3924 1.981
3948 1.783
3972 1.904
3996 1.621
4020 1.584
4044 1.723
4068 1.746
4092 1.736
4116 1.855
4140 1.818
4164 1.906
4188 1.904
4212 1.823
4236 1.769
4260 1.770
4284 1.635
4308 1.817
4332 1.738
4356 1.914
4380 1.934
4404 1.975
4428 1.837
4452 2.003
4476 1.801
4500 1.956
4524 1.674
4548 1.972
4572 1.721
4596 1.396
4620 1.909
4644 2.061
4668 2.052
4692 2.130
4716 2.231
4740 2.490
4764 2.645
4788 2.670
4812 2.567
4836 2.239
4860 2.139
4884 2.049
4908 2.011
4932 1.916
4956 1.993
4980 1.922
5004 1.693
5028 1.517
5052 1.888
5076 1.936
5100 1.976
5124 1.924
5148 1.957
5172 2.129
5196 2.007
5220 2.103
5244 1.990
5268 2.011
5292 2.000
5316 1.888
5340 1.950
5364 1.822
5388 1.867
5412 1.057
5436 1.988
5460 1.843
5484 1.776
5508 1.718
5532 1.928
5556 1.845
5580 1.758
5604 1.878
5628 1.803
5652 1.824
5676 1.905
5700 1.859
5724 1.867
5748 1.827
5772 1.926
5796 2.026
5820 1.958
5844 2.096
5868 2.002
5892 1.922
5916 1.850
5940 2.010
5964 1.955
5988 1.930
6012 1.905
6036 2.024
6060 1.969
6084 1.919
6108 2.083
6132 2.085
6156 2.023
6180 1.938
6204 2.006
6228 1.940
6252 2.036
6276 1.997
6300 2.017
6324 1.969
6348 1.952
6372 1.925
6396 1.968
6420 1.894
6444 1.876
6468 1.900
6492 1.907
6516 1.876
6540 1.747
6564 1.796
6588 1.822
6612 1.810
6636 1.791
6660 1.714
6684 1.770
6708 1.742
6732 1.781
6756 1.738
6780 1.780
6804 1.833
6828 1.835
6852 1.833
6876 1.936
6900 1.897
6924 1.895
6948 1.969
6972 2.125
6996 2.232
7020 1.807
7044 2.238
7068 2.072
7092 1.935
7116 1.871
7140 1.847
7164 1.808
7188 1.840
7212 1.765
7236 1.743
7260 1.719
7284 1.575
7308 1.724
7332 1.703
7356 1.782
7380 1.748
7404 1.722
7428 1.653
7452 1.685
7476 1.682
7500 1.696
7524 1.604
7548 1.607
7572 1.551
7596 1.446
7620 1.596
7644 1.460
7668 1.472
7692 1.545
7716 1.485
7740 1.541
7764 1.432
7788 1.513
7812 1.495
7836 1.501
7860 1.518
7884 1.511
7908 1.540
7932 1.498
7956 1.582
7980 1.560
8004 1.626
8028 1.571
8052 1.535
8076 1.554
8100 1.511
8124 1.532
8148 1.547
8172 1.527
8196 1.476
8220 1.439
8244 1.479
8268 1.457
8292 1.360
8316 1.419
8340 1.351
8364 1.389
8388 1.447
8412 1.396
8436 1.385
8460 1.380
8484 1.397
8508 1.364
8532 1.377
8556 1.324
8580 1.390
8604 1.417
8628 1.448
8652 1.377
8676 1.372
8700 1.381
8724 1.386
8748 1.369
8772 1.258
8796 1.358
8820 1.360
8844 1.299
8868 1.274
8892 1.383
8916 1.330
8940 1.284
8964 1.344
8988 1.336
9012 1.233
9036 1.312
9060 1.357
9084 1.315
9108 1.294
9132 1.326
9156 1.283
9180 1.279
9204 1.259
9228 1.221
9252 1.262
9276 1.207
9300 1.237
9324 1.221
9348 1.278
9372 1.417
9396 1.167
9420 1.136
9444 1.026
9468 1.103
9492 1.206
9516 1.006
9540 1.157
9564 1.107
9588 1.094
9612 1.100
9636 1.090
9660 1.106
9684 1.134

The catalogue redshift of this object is 0.508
